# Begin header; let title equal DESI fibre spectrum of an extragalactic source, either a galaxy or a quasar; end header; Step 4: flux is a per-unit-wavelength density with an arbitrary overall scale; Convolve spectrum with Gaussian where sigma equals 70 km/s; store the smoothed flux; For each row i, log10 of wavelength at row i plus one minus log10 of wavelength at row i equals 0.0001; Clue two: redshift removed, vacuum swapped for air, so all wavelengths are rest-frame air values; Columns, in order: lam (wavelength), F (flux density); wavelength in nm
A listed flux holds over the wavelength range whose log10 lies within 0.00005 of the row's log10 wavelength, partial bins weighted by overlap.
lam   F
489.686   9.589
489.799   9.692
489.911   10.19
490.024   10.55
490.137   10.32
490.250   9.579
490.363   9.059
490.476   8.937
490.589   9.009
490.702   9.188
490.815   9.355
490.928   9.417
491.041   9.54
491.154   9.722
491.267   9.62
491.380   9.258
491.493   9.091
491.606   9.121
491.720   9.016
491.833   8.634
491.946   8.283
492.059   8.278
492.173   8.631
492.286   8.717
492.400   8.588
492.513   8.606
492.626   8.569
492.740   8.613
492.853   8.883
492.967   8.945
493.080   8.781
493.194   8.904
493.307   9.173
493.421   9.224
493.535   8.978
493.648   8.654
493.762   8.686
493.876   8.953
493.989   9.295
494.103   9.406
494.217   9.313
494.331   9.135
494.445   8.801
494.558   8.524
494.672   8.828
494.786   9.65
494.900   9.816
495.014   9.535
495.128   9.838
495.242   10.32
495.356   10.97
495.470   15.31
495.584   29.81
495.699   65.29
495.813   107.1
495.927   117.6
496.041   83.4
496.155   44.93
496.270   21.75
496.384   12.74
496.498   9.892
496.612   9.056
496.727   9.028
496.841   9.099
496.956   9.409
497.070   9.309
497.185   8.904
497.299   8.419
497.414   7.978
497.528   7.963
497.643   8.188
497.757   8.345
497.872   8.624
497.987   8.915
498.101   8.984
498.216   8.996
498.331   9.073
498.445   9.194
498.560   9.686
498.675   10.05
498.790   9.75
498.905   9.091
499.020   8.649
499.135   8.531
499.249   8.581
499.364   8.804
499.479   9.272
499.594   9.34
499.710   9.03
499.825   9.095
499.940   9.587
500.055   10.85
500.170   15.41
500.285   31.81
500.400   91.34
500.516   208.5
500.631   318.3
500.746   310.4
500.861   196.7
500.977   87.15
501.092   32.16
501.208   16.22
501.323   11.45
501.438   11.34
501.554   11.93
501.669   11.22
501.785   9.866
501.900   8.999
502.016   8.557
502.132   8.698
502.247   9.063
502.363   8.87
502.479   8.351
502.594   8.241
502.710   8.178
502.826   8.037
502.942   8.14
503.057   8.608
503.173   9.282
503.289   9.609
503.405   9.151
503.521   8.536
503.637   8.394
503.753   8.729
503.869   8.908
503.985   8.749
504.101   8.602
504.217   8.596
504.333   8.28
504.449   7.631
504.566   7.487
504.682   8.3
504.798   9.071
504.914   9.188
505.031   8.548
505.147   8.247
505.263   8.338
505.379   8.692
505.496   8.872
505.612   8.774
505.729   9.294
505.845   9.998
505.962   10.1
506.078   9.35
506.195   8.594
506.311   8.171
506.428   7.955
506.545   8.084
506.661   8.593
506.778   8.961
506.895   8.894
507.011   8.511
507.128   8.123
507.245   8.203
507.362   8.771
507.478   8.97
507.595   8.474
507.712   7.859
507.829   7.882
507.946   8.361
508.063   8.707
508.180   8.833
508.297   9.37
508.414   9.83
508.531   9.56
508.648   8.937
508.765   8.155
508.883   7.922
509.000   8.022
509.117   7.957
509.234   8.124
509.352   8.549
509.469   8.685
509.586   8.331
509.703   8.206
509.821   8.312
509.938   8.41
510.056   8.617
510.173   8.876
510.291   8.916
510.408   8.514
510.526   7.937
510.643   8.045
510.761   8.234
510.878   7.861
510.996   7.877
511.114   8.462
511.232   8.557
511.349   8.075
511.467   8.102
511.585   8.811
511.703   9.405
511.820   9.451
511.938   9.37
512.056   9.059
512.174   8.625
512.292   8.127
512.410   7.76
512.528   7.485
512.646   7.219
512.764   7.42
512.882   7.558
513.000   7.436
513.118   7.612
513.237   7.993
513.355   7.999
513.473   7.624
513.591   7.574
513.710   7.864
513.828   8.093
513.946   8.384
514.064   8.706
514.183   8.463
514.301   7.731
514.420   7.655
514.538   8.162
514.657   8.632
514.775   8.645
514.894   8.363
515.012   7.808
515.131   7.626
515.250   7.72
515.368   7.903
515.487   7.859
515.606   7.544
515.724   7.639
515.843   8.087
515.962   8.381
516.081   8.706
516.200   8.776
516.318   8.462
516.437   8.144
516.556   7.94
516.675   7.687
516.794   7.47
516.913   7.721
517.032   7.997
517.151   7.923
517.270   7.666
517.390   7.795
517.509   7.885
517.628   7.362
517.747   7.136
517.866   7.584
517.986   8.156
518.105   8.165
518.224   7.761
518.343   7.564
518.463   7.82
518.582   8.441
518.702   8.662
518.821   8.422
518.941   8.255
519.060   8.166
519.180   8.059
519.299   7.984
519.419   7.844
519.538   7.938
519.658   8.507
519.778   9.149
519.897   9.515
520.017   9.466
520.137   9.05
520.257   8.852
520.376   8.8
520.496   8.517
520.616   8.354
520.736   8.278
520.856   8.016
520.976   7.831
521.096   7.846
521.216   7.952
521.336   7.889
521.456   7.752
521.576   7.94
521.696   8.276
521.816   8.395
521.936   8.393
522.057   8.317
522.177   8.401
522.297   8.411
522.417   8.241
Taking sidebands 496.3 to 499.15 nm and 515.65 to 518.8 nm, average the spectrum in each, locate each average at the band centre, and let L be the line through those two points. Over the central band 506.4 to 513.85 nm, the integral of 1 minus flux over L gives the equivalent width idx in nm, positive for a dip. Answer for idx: 0.07 nm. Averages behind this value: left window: 9.24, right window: 7.96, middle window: 8.35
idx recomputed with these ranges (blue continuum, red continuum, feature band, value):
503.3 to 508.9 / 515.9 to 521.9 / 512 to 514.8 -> 0.13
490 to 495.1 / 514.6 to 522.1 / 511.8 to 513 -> 0.03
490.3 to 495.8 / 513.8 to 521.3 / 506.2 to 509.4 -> 0.34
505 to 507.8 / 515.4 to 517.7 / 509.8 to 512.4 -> -0.06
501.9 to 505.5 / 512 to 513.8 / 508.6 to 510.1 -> -0.04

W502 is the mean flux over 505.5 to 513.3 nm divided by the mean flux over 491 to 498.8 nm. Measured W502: 0.6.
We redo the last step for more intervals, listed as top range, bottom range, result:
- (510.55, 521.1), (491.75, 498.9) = 0.52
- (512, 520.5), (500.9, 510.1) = 0.77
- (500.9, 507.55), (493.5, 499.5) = 0.66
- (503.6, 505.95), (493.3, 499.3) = 0.51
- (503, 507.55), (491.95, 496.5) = 0.45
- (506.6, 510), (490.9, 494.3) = 0.95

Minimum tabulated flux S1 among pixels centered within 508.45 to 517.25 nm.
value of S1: 7.219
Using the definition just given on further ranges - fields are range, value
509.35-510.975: 7.861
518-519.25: 7.564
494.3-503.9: 7.963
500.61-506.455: 7.487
